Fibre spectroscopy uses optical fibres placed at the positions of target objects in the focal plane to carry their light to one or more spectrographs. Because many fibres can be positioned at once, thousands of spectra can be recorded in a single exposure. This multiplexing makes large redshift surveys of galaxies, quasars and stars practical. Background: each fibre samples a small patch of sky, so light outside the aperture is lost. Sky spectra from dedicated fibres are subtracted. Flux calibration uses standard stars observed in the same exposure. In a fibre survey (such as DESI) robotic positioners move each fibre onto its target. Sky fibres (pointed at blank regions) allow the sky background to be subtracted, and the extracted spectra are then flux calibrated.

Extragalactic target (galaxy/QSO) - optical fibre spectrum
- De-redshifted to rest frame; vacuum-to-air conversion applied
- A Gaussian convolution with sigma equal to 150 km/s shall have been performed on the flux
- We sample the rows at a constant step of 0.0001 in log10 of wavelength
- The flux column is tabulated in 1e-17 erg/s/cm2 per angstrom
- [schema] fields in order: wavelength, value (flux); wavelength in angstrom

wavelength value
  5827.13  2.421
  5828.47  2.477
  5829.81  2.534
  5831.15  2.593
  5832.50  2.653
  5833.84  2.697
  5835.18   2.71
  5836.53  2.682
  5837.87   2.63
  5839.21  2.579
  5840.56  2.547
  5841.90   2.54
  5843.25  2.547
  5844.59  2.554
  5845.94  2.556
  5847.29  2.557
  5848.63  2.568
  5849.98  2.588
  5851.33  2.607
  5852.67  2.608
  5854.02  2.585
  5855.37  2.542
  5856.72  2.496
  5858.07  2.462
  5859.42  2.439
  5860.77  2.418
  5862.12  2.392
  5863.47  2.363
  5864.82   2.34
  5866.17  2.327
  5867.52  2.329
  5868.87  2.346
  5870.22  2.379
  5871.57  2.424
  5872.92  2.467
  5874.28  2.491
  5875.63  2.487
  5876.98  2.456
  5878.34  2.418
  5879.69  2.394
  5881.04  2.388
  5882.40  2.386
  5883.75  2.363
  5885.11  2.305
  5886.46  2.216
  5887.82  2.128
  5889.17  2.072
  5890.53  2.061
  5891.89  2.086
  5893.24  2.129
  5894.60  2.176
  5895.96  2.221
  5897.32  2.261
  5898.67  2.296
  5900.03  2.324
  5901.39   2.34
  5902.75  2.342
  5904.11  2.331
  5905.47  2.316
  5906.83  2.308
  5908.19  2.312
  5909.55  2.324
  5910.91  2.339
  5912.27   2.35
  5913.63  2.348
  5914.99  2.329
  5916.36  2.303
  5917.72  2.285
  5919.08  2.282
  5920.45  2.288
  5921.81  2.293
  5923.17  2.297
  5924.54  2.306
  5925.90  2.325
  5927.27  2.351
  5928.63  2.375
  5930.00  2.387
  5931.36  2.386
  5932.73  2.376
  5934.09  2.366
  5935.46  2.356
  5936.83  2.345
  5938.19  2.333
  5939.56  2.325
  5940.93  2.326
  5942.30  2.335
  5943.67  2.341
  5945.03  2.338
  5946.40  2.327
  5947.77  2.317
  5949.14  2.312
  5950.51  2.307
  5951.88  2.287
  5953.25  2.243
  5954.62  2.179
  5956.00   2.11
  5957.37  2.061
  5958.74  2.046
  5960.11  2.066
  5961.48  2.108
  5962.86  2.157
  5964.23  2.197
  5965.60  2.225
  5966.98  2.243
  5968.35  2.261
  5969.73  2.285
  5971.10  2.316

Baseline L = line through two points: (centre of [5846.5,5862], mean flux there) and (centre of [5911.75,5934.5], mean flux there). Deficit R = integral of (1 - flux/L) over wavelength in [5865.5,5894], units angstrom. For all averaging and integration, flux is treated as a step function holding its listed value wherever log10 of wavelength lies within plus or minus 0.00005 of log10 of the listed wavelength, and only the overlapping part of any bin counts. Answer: 1.6 angstrom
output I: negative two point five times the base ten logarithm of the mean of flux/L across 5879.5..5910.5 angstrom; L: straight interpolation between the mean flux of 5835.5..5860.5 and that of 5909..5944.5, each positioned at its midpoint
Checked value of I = 0.075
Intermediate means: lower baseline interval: 2.56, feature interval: 2.26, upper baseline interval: 2.33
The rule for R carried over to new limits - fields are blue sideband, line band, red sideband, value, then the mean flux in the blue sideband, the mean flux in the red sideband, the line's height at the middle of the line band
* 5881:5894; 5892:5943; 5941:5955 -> -1.4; 2.2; 2.3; 2.25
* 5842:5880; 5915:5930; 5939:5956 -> 0.2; 2.47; 2.29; 2.35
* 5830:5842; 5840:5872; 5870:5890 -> 0.3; 2.63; 2.36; 2.5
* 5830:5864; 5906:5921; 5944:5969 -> 0.2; 2.56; 2.21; 2.35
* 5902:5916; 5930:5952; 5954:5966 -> -1.4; 2.33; 2.12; 2.2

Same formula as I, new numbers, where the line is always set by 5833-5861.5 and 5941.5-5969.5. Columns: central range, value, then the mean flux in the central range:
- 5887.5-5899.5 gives 0.12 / 2.16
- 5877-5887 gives 0.04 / 2.36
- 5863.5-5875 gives 0.05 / 2.39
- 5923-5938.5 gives -0.02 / 2.35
